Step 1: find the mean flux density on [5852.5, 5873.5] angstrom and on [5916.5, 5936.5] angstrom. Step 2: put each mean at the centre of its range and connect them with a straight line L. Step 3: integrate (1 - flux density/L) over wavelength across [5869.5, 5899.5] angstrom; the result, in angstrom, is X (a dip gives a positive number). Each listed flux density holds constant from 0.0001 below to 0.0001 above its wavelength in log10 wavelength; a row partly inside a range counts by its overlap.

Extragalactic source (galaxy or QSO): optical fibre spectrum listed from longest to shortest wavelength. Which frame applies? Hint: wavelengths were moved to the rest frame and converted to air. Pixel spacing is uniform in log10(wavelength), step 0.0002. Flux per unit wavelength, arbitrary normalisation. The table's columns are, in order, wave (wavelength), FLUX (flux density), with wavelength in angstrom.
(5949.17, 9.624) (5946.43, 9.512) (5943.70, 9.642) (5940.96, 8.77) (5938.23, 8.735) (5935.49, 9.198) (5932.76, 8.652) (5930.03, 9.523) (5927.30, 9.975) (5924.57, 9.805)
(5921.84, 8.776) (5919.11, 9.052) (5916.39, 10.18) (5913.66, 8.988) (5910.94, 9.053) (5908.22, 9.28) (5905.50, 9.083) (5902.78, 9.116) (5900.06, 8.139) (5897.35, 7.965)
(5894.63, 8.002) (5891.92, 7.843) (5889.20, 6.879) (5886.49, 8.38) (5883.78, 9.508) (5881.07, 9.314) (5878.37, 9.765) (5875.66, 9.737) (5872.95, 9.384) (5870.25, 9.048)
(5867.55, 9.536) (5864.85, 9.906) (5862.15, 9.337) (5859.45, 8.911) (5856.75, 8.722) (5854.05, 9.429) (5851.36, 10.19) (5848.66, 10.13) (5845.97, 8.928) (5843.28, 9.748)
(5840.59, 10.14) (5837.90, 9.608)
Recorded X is 2.0 angstrom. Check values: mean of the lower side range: 9.29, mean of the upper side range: 9.34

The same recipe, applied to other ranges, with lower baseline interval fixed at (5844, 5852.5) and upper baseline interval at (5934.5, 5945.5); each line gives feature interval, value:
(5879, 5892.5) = 1.4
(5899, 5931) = 0.1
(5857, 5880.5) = 0.4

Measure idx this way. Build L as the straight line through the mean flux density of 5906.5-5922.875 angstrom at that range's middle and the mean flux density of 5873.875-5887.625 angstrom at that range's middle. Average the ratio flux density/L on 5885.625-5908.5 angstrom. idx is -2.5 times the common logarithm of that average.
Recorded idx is 0.13 mag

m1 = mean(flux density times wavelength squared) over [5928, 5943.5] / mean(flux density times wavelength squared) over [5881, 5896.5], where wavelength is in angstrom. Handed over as 1.12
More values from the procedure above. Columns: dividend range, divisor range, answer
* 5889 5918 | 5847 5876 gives 0.93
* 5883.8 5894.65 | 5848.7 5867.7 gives 0.85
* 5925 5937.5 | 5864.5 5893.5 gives 1.06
